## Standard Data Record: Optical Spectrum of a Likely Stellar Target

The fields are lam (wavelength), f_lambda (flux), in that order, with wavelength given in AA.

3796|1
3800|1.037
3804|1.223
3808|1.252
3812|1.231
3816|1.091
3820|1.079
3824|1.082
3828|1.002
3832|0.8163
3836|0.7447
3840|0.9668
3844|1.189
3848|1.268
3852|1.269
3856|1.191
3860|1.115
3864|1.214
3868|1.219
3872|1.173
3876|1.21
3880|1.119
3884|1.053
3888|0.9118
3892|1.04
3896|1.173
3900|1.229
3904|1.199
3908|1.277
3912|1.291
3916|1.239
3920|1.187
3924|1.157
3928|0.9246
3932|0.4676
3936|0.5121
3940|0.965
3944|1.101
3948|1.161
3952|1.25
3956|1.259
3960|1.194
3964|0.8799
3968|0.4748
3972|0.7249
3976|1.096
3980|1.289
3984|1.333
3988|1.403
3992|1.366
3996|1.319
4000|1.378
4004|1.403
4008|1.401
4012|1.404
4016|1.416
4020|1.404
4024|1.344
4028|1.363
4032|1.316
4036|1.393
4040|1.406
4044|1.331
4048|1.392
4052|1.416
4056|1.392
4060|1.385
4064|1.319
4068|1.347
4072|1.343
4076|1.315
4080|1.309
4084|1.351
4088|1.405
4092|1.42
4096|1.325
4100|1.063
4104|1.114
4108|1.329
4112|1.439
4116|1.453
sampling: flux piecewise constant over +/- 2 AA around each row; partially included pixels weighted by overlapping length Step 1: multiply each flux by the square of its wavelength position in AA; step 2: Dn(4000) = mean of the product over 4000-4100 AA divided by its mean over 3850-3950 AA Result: 1.3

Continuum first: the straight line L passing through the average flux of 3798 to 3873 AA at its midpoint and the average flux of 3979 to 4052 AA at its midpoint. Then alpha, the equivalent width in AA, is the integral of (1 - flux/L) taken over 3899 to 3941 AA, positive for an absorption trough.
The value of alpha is 6.6 AA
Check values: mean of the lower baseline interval 1.11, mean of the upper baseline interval 1.37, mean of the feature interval 1.04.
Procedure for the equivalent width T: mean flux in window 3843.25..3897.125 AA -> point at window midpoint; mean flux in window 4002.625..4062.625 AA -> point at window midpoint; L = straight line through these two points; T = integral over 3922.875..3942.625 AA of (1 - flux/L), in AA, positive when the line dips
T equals 7.0 AA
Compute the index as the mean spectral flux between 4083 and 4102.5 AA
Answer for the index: 1.31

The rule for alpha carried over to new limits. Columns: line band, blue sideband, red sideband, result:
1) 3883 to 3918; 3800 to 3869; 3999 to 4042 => 1.4 AA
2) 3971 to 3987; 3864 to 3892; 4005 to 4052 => 1.8 AA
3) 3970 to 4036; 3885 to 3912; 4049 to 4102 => -2.7 AA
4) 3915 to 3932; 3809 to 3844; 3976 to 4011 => 2.3 AA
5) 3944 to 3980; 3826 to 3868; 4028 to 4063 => 6.5 AA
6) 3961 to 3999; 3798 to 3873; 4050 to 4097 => 4.7 AA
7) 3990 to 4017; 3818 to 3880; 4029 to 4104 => -2.4 AA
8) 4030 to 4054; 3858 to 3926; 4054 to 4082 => -1.1 AA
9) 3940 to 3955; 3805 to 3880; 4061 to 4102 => 0.7 AA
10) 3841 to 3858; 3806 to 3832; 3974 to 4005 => -1.1 AA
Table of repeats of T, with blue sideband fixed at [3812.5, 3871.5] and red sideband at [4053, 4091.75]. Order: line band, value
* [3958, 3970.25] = 3.83 AA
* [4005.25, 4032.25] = -1.83 AA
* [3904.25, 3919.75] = -1.02 AA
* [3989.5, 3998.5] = -0.57 AA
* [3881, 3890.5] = 1.20 AA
